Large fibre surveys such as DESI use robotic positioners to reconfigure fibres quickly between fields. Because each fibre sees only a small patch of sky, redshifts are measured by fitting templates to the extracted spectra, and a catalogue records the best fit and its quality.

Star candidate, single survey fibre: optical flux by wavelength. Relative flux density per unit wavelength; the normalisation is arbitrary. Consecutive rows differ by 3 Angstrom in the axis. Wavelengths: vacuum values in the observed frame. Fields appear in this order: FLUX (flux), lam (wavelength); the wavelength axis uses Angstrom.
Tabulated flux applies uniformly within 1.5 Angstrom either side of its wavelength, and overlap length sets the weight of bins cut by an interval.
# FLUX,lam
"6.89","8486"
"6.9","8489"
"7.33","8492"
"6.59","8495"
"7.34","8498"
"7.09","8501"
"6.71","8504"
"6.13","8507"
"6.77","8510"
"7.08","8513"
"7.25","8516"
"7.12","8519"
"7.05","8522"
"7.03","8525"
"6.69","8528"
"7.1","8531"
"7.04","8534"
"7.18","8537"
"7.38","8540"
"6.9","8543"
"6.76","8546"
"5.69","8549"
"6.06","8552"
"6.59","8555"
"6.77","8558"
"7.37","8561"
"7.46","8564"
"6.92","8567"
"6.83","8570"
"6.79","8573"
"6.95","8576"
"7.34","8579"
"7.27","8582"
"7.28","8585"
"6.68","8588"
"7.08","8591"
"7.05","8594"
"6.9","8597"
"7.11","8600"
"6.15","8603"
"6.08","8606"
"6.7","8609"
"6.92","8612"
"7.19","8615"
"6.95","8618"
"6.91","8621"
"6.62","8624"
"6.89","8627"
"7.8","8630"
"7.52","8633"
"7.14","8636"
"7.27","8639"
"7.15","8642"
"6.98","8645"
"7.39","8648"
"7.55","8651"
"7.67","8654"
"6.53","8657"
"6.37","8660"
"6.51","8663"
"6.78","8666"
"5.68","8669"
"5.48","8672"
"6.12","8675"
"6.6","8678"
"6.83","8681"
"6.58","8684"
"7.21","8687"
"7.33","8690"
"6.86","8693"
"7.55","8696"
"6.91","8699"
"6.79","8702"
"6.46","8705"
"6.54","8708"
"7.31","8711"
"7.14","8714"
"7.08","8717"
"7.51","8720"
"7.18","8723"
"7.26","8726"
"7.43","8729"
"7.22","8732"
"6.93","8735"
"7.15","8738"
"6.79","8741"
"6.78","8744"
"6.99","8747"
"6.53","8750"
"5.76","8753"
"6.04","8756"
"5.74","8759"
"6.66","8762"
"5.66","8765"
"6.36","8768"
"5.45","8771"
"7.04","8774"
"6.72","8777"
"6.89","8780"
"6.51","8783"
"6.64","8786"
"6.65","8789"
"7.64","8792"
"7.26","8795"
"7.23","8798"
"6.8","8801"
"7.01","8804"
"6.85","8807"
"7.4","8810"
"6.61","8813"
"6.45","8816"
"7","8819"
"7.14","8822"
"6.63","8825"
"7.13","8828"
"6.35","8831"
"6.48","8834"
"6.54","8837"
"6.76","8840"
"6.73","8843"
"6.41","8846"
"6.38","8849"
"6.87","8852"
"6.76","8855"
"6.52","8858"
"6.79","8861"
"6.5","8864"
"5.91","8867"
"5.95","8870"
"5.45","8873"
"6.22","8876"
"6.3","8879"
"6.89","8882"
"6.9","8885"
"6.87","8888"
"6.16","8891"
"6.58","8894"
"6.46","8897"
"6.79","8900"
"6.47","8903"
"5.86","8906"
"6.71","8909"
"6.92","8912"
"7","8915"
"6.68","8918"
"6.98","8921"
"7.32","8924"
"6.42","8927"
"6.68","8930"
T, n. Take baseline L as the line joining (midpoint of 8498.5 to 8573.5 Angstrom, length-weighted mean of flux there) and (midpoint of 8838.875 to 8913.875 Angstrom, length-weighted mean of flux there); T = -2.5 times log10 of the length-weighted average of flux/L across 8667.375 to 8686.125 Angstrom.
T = 0.078 mag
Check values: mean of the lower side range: 6.88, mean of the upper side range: 6.49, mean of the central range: 6.25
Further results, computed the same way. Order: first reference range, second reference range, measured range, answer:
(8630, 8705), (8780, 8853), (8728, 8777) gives 0.051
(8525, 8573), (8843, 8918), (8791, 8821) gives -0.070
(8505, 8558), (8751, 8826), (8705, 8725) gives -0.061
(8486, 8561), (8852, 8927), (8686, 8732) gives -0.063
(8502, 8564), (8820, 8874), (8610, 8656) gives -0.068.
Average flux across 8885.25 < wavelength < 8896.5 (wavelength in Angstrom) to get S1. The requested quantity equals 6.57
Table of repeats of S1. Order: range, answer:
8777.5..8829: 6.93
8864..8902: 6.38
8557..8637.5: 6.99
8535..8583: 6.89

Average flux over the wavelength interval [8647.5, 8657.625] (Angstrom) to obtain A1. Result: 7.34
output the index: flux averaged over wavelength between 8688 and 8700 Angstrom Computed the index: 7.18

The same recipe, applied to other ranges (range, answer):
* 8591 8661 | 7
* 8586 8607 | 6.75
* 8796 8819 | 6.92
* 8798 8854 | 6.77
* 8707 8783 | 6.72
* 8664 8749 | 6.87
